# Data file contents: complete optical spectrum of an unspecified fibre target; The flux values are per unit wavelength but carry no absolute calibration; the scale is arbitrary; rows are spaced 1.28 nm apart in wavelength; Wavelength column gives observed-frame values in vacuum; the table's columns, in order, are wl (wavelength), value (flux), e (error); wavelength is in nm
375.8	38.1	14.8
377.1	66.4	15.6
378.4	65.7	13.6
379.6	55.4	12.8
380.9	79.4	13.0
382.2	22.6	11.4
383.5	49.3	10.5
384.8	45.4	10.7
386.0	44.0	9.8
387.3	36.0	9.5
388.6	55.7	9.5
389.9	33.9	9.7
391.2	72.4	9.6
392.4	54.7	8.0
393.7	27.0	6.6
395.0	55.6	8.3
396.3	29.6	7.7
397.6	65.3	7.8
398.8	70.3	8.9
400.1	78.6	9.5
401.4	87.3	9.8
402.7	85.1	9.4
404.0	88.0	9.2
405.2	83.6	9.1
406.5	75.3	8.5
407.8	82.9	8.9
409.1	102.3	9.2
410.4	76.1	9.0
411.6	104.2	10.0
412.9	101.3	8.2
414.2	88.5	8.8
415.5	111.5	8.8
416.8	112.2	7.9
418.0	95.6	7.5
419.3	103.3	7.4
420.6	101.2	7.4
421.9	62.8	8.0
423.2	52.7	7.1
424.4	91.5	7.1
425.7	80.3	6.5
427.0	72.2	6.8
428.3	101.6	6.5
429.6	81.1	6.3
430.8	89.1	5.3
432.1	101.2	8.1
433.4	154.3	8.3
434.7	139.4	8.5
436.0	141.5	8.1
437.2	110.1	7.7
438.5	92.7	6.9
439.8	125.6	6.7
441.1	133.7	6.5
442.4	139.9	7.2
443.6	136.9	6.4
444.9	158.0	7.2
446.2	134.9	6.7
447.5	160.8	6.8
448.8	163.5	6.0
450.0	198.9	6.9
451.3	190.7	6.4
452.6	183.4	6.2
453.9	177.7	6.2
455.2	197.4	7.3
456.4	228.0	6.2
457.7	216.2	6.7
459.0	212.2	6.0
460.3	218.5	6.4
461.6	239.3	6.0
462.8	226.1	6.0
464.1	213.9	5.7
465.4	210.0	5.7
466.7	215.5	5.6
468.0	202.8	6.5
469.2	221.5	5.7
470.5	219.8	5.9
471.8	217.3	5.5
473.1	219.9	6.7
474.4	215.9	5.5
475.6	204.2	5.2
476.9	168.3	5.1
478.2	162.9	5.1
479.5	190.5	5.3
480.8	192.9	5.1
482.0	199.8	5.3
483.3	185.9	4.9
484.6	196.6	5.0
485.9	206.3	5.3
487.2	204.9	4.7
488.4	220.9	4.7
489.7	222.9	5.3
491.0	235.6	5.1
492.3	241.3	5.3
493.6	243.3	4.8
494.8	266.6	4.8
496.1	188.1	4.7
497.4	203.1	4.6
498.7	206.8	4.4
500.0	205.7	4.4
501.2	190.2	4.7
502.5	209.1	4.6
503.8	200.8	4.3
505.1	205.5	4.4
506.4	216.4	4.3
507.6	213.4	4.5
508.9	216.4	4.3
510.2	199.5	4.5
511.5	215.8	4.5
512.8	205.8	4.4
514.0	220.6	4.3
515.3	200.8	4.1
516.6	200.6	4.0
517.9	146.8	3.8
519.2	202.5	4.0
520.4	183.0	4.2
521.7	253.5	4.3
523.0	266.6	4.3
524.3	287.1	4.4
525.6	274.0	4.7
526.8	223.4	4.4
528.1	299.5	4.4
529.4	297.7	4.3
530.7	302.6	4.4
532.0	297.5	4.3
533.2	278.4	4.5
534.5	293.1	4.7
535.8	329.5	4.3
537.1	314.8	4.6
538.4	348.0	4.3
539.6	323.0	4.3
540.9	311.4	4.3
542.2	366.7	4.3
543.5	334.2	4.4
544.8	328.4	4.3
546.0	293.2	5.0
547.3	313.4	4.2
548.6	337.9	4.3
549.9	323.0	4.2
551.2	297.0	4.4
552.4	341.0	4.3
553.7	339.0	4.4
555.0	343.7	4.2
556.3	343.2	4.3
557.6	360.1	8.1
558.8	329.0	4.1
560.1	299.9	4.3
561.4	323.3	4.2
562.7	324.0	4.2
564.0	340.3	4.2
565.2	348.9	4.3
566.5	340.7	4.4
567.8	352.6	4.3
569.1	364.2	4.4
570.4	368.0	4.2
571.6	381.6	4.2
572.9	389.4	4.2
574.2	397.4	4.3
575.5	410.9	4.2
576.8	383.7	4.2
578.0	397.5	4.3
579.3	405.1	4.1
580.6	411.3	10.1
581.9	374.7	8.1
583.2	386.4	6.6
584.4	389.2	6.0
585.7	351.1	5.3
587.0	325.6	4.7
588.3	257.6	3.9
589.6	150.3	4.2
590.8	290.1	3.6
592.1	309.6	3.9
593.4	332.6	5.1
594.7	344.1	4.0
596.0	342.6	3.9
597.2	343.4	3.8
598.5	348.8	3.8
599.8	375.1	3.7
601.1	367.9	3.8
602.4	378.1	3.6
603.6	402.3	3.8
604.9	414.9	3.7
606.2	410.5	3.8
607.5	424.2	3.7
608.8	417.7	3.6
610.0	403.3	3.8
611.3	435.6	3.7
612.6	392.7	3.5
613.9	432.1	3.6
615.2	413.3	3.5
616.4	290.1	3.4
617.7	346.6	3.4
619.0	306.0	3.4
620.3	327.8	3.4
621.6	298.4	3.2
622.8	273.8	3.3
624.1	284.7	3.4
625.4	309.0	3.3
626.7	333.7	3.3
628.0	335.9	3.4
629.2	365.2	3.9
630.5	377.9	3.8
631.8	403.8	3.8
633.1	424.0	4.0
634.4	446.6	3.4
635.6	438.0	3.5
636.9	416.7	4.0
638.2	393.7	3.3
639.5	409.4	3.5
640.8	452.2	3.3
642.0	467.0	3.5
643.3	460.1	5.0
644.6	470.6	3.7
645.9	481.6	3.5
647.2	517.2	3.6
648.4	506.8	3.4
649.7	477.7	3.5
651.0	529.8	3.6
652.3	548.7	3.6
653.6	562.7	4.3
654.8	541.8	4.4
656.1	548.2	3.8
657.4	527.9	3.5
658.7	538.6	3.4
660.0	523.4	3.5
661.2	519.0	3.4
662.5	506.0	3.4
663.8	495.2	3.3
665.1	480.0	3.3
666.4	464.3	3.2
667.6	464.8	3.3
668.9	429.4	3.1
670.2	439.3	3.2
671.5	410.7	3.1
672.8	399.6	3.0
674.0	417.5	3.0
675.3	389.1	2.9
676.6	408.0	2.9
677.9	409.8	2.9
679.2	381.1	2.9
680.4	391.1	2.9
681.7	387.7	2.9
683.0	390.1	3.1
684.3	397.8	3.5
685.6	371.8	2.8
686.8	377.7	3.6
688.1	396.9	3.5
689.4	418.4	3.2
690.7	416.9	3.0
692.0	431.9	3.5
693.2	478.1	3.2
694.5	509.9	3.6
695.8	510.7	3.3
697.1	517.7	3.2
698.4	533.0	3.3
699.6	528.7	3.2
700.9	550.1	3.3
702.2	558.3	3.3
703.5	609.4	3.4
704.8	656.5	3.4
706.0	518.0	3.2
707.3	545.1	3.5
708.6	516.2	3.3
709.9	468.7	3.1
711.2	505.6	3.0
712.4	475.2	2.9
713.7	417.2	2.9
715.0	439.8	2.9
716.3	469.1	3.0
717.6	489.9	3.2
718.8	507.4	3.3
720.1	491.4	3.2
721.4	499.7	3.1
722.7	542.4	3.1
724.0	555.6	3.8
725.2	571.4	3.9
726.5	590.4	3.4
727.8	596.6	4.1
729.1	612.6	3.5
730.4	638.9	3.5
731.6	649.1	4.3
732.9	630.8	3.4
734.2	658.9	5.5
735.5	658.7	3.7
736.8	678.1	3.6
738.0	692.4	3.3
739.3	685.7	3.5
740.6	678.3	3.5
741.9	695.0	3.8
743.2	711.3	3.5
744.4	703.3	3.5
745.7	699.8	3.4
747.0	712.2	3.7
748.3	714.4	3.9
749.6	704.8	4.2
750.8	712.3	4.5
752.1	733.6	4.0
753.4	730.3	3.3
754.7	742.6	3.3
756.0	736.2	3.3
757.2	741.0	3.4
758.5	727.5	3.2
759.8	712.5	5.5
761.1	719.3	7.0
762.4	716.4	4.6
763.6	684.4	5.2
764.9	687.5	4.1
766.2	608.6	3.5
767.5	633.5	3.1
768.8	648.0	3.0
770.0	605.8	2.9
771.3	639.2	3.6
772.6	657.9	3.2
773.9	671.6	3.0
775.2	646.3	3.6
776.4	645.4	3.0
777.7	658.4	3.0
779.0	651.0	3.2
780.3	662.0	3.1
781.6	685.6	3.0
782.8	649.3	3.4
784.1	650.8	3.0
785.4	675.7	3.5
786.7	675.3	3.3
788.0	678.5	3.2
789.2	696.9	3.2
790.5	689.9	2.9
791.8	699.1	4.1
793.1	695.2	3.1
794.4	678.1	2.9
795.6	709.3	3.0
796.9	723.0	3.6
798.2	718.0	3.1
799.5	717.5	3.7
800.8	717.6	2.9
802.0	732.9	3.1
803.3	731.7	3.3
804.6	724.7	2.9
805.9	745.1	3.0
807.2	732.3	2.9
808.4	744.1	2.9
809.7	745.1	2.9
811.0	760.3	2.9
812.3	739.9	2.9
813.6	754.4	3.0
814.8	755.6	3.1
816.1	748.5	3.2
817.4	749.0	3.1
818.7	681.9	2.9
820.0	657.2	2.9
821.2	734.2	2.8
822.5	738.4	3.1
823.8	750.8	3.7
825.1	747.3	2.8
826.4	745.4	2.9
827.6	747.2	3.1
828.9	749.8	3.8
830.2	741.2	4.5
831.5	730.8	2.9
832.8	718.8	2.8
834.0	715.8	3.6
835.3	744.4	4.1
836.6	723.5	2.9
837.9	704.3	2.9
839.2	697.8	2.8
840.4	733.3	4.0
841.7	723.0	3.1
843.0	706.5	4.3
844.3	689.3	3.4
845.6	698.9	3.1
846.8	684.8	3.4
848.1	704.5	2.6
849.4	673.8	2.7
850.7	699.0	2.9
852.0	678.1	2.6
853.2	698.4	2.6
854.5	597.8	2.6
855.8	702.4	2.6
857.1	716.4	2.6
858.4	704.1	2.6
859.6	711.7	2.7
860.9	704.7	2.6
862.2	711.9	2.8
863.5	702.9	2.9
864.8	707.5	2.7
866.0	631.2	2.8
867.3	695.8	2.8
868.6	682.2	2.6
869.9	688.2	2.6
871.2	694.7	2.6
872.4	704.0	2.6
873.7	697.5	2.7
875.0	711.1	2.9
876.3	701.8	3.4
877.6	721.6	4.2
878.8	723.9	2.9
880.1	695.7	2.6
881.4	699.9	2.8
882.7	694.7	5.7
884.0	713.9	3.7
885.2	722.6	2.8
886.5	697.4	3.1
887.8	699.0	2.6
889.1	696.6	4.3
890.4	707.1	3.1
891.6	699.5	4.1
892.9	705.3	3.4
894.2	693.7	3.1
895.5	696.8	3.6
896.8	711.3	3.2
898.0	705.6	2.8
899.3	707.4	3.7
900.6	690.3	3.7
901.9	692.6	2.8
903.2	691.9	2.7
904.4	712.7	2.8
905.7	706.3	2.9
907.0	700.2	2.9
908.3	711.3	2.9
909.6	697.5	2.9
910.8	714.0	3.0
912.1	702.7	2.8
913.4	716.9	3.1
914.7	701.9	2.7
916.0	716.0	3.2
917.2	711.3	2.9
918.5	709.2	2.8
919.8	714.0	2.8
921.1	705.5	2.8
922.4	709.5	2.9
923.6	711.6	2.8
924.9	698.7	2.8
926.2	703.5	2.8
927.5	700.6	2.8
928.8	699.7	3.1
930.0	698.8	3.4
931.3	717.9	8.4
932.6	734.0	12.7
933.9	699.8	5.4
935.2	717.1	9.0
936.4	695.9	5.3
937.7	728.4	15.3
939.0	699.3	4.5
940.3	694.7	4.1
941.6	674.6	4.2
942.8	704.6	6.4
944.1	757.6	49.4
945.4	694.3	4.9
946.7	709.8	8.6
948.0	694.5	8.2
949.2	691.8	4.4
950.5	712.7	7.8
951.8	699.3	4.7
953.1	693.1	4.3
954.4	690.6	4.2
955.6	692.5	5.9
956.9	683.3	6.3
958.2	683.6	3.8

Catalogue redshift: 0.00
